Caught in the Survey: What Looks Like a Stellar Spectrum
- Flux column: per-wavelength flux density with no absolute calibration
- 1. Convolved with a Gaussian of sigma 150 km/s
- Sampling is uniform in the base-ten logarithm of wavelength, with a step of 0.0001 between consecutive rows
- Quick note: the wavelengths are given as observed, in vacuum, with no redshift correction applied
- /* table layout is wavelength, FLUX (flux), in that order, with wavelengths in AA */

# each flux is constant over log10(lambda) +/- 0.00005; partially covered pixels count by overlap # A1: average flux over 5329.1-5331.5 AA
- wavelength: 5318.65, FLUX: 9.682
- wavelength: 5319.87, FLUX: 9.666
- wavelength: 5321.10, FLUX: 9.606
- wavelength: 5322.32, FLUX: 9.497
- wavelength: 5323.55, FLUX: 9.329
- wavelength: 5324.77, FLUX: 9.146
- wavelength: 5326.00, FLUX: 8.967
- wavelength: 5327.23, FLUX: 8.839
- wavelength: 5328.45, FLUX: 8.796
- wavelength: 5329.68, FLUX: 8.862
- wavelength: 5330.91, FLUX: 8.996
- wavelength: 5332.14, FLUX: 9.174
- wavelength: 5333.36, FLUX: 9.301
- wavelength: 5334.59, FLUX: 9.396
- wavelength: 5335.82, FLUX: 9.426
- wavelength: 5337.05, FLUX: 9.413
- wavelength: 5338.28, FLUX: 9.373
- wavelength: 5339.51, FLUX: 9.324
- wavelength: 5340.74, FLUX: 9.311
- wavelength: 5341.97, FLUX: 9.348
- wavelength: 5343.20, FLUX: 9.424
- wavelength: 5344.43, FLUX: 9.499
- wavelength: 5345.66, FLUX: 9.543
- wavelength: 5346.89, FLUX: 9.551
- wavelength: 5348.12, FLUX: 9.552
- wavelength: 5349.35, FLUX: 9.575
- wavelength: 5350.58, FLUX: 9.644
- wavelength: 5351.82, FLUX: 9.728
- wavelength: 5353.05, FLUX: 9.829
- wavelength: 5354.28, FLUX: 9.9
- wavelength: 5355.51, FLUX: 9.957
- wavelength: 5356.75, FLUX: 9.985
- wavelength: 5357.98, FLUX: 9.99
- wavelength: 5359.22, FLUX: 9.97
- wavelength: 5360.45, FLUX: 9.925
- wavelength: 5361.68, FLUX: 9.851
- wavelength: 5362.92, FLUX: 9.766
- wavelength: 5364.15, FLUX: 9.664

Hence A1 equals 8.92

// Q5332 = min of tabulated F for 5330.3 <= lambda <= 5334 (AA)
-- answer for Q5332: 8.996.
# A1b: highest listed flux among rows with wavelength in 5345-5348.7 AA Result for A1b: 9.552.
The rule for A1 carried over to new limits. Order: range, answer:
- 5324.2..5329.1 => 8.93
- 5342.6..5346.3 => 9.5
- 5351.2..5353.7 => 9.79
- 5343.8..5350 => 9.56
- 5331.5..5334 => 9.25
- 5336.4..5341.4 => 9.35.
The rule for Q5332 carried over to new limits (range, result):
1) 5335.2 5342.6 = 9.311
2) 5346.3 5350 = 9.551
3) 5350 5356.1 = 9.644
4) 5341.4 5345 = 9.348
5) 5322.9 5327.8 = 8.839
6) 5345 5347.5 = 9.543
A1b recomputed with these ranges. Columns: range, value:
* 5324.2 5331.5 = 9.146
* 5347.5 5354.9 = 9.9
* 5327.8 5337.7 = 9.426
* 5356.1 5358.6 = 9.99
